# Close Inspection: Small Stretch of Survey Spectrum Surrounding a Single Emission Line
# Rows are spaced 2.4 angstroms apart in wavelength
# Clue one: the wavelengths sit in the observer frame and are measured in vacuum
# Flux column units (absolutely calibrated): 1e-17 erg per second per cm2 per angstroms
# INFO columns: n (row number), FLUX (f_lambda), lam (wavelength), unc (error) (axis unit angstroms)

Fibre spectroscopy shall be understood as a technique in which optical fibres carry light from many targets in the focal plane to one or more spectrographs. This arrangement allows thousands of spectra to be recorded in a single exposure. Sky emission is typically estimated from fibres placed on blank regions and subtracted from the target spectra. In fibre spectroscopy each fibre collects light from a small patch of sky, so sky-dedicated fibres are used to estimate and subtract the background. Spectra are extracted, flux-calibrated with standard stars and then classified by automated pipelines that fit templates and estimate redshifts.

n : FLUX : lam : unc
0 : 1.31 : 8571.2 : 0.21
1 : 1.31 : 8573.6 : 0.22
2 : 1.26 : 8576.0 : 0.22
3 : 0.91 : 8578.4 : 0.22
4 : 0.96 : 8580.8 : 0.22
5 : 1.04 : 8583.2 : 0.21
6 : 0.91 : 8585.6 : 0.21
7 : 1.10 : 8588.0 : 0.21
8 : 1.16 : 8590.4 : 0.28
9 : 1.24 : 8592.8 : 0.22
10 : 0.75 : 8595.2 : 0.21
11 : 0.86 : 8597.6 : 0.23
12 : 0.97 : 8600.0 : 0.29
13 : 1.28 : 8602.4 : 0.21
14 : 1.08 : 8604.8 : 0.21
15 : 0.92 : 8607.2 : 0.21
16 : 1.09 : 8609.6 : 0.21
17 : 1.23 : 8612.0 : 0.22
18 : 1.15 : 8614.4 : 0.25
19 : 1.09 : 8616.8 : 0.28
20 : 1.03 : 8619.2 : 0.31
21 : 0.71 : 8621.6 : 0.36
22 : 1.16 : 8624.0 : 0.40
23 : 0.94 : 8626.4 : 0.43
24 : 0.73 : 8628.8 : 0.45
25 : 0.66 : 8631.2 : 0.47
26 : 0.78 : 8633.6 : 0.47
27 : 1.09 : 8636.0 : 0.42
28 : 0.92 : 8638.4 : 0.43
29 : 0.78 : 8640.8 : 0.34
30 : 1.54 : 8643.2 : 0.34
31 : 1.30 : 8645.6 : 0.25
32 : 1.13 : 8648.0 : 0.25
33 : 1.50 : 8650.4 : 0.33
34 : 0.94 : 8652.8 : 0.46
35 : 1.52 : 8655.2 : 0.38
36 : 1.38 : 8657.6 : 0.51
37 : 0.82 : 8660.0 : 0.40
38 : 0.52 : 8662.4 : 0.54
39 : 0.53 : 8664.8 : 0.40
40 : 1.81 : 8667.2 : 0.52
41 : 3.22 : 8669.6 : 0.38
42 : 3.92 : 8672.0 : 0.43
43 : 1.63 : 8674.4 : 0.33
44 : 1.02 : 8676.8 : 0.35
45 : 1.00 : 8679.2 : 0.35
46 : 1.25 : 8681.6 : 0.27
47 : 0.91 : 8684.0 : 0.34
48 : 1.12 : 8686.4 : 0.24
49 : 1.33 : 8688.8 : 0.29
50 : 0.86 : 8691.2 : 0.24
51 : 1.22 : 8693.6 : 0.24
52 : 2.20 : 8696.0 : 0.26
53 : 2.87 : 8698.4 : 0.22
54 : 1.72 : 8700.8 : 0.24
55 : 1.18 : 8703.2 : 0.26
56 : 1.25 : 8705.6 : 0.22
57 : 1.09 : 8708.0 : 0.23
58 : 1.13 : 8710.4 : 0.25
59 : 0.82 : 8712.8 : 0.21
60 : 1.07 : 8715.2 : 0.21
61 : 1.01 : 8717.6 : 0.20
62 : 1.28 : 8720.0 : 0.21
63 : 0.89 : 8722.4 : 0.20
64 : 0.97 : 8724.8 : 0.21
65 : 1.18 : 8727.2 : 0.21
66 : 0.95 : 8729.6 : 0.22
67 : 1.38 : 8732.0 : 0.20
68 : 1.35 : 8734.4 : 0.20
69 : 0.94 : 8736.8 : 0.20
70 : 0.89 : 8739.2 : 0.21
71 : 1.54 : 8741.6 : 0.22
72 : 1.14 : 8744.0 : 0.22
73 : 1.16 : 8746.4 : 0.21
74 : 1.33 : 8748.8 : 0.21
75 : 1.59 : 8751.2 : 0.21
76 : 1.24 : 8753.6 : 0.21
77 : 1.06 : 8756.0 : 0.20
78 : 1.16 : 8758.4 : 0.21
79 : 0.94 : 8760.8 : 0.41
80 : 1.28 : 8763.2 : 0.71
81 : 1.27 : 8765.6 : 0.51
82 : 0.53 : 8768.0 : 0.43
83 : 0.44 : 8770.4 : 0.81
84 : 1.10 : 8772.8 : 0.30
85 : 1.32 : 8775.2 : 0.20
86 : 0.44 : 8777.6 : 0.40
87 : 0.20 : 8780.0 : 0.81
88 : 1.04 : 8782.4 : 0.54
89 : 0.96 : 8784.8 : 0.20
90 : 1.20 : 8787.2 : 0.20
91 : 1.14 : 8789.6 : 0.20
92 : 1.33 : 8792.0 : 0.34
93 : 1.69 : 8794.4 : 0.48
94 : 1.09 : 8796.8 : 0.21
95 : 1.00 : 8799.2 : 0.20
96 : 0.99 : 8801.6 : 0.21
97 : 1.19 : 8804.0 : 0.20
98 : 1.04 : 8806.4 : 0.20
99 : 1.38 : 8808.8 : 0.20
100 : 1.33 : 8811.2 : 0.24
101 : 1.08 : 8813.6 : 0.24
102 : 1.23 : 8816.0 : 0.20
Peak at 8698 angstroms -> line [N II]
